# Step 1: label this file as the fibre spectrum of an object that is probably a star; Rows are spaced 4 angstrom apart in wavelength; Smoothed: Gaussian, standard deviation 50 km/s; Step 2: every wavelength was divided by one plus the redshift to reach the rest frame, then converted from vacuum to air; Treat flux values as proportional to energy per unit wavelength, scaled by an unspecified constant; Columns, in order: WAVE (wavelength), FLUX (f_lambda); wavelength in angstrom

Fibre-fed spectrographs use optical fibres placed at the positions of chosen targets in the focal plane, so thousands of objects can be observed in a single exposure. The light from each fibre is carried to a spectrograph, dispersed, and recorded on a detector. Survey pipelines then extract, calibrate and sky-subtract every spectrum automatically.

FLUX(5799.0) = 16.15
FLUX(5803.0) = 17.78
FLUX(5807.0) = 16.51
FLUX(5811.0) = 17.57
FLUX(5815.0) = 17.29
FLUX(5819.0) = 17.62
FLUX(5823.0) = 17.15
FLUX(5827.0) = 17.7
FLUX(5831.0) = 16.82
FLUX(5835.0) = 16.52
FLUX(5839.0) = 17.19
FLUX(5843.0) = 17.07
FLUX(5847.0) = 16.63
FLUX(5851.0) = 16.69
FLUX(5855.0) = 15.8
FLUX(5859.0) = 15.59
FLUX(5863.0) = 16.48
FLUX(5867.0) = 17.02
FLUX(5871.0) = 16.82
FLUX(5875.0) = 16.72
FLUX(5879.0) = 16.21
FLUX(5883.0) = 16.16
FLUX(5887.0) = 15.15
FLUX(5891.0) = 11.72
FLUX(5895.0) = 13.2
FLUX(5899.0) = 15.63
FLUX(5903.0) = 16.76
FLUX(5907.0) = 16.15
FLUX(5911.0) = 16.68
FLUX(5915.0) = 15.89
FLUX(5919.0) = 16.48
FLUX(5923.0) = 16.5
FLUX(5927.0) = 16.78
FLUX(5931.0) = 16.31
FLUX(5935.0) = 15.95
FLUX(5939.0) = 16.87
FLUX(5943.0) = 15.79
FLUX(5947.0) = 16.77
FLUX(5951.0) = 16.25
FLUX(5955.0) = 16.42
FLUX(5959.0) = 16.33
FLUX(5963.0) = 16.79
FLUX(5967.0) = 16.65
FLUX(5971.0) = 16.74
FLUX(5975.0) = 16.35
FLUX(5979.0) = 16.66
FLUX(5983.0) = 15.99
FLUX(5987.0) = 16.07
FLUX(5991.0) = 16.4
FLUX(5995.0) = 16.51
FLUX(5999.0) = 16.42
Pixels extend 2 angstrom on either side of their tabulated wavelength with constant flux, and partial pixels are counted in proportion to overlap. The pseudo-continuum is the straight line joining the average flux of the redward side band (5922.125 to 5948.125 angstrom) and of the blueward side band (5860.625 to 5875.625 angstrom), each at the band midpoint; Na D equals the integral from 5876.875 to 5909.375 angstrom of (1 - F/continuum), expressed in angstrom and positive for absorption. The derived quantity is 2.9 angstrom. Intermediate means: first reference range 16.7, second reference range 16.4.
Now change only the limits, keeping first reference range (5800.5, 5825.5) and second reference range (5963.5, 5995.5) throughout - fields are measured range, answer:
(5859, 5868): 0.3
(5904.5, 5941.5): 0.7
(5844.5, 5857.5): 0.6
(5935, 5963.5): 0.3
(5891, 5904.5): 1.8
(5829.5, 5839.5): 0.2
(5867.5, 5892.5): 2.0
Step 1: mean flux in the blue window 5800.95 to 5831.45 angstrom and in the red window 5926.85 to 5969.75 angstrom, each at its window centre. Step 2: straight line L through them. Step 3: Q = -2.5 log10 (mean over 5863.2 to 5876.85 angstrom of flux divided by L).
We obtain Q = 0.01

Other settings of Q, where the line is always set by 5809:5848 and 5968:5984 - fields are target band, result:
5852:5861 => 0.08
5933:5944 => 0.03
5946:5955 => 0.01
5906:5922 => 0.03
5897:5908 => 0.04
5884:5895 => 0.23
